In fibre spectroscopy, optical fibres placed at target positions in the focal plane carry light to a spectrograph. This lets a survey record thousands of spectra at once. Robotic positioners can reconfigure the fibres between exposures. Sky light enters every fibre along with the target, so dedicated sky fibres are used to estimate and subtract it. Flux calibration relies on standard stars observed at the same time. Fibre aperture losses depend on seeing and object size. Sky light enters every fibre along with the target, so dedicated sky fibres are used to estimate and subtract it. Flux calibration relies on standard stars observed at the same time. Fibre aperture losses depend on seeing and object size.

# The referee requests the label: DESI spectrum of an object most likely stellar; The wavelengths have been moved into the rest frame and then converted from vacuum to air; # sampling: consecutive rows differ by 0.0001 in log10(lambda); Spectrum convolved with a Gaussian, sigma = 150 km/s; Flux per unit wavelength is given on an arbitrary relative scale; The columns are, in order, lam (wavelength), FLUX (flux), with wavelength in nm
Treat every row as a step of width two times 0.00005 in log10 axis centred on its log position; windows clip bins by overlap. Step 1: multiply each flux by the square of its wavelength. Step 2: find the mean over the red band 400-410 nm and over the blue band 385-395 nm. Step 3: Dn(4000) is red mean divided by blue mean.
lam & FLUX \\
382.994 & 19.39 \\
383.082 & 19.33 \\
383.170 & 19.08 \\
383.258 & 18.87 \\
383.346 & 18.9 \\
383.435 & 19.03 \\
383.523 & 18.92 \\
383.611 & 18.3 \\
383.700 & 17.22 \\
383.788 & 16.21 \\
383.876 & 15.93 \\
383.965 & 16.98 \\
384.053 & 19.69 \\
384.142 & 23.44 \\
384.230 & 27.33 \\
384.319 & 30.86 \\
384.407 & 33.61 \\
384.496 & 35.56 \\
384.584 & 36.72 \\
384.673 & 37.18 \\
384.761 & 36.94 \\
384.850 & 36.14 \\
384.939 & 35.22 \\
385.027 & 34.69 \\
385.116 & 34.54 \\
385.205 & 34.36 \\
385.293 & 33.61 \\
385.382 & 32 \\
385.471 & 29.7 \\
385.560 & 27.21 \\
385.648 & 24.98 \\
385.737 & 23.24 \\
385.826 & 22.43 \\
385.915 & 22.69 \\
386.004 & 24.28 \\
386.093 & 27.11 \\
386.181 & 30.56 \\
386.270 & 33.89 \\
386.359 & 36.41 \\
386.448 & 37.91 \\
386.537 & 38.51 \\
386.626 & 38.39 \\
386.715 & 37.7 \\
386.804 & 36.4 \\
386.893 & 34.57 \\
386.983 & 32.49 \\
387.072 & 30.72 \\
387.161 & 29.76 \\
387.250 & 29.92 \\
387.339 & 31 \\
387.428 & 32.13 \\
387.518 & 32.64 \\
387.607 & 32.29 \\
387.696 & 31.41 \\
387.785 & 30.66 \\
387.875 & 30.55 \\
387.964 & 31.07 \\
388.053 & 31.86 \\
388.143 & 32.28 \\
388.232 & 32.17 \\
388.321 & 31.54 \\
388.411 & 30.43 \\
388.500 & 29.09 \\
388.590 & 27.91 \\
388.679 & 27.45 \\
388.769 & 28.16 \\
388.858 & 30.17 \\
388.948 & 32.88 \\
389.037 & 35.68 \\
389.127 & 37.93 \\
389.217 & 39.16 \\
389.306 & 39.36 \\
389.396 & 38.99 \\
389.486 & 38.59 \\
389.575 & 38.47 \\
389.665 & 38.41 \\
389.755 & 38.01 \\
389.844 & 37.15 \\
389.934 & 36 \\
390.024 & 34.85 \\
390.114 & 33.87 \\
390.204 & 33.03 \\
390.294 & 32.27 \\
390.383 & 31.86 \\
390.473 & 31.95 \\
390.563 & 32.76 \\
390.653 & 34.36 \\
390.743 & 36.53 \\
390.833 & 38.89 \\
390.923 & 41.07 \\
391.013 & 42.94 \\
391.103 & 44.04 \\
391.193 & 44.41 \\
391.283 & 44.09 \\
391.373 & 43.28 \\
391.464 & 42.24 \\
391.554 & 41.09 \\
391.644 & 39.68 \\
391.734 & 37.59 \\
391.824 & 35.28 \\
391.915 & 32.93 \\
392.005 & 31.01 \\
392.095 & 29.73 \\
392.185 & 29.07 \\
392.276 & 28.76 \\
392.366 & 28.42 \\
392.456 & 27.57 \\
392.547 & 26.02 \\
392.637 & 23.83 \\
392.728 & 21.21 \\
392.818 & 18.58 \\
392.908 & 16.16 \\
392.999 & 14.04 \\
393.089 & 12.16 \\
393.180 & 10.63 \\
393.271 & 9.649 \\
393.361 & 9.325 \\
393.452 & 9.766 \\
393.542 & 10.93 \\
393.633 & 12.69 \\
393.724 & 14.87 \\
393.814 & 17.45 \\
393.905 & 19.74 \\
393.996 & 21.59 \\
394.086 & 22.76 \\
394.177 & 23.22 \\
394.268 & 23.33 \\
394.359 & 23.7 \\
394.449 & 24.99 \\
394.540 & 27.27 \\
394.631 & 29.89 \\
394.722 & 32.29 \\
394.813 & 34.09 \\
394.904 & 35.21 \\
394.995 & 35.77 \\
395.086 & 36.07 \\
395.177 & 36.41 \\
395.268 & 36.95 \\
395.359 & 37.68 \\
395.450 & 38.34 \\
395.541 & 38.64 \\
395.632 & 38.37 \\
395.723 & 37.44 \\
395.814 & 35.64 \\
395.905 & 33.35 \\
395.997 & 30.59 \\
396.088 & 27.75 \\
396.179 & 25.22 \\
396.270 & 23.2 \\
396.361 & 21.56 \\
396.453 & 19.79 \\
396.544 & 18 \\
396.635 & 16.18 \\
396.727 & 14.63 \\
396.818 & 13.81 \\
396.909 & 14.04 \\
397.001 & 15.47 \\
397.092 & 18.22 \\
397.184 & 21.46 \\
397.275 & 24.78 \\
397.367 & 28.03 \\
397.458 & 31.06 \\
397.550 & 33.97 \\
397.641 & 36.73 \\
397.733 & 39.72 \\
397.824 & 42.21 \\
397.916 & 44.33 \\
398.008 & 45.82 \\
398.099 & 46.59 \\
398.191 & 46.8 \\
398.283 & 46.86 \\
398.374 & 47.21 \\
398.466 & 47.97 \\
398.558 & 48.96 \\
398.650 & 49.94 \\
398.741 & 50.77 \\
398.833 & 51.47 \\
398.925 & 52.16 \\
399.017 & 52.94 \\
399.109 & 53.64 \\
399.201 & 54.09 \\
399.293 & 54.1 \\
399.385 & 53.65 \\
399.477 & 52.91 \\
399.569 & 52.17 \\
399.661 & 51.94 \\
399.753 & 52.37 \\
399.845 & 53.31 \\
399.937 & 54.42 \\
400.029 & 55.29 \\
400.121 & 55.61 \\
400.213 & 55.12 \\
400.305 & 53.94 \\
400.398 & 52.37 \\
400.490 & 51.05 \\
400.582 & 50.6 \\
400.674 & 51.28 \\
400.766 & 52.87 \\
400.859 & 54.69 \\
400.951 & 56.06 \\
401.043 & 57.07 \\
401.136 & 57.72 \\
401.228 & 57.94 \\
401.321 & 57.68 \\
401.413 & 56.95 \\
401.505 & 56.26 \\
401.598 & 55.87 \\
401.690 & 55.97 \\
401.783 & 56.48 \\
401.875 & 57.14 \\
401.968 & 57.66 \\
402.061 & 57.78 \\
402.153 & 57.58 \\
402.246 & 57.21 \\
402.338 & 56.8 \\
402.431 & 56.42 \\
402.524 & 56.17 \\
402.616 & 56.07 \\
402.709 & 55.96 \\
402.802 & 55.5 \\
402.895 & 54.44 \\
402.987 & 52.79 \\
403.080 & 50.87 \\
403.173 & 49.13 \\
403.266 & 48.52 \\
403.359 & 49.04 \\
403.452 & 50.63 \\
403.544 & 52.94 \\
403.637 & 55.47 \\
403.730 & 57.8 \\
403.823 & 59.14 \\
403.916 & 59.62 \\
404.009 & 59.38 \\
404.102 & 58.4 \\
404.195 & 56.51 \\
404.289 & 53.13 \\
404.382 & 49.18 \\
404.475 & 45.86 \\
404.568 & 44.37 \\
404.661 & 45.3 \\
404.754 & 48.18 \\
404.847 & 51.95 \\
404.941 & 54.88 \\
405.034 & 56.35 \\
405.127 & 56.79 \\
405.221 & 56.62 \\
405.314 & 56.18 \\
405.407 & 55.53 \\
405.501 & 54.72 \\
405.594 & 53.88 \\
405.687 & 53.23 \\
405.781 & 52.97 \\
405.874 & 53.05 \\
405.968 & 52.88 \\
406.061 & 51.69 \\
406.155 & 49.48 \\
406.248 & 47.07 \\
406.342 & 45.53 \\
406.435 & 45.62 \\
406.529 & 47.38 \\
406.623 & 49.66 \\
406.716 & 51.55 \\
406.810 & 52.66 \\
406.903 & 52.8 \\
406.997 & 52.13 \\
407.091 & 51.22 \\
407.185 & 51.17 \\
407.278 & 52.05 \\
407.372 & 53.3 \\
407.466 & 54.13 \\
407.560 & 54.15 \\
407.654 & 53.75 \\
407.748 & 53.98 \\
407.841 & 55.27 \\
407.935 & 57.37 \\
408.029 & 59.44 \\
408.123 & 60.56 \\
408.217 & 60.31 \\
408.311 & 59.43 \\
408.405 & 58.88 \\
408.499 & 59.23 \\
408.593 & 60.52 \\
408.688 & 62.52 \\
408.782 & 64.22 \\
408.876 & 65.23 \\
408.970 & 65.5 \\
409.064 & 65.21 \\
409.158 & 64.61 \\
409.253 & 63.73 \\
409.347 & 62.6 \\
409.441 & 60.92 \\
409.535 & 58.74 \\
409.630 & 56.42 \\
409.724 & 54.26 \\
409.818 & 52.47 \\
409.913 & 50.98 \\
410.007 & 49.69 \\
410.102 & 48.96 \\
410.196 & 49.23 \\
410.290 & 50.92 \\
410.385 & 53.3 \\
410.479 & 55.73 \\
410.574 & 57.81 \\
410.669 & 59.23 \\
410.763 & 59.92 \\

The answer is 2.0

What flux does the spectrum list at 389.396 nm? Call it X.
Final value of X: 38.99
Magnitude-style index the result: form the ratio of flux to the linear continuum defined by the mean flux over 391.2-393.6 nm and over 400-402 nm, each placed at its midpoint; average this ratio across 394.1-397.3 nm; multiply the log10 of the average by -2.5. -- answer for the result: 0.310 mag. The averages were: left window 26.1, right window 55.2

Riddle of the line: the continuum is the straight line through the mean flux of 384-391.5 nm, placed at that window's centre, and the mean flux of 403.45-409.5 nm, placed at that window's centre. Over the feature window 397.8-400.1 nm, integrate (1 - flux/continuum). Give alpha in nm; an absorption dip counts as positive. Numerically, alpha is -0.20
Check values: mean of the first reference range 33.5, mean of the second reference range 55.1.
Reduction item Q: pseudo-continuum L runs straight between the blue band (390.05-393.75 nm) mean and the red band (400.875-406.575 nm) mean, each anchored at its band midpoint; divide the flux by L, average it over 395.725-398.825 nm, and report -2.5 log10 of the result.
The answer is 0.24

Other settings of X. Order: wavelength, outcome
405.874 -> 53.05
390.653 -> 34.36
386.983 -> 32.49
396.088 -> 27.75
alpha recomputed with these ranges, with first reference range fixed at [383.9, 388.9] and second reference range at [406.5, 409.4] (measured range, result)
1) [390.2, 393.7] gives 0.801 nm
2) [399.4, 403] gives -0.443 nm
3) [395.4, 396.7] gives 0.426 nm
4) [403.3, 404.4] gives -0.060 nm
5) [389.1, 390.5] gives -0.046 nm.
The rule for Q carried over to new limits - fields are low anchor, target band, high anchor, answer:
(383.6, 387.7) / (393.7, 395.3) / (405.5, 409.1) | 0.41 mag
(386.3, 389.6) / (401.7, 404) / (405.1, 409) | -0.10 mag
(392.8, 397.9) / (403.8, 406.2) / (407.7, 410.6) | -0.11 mag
